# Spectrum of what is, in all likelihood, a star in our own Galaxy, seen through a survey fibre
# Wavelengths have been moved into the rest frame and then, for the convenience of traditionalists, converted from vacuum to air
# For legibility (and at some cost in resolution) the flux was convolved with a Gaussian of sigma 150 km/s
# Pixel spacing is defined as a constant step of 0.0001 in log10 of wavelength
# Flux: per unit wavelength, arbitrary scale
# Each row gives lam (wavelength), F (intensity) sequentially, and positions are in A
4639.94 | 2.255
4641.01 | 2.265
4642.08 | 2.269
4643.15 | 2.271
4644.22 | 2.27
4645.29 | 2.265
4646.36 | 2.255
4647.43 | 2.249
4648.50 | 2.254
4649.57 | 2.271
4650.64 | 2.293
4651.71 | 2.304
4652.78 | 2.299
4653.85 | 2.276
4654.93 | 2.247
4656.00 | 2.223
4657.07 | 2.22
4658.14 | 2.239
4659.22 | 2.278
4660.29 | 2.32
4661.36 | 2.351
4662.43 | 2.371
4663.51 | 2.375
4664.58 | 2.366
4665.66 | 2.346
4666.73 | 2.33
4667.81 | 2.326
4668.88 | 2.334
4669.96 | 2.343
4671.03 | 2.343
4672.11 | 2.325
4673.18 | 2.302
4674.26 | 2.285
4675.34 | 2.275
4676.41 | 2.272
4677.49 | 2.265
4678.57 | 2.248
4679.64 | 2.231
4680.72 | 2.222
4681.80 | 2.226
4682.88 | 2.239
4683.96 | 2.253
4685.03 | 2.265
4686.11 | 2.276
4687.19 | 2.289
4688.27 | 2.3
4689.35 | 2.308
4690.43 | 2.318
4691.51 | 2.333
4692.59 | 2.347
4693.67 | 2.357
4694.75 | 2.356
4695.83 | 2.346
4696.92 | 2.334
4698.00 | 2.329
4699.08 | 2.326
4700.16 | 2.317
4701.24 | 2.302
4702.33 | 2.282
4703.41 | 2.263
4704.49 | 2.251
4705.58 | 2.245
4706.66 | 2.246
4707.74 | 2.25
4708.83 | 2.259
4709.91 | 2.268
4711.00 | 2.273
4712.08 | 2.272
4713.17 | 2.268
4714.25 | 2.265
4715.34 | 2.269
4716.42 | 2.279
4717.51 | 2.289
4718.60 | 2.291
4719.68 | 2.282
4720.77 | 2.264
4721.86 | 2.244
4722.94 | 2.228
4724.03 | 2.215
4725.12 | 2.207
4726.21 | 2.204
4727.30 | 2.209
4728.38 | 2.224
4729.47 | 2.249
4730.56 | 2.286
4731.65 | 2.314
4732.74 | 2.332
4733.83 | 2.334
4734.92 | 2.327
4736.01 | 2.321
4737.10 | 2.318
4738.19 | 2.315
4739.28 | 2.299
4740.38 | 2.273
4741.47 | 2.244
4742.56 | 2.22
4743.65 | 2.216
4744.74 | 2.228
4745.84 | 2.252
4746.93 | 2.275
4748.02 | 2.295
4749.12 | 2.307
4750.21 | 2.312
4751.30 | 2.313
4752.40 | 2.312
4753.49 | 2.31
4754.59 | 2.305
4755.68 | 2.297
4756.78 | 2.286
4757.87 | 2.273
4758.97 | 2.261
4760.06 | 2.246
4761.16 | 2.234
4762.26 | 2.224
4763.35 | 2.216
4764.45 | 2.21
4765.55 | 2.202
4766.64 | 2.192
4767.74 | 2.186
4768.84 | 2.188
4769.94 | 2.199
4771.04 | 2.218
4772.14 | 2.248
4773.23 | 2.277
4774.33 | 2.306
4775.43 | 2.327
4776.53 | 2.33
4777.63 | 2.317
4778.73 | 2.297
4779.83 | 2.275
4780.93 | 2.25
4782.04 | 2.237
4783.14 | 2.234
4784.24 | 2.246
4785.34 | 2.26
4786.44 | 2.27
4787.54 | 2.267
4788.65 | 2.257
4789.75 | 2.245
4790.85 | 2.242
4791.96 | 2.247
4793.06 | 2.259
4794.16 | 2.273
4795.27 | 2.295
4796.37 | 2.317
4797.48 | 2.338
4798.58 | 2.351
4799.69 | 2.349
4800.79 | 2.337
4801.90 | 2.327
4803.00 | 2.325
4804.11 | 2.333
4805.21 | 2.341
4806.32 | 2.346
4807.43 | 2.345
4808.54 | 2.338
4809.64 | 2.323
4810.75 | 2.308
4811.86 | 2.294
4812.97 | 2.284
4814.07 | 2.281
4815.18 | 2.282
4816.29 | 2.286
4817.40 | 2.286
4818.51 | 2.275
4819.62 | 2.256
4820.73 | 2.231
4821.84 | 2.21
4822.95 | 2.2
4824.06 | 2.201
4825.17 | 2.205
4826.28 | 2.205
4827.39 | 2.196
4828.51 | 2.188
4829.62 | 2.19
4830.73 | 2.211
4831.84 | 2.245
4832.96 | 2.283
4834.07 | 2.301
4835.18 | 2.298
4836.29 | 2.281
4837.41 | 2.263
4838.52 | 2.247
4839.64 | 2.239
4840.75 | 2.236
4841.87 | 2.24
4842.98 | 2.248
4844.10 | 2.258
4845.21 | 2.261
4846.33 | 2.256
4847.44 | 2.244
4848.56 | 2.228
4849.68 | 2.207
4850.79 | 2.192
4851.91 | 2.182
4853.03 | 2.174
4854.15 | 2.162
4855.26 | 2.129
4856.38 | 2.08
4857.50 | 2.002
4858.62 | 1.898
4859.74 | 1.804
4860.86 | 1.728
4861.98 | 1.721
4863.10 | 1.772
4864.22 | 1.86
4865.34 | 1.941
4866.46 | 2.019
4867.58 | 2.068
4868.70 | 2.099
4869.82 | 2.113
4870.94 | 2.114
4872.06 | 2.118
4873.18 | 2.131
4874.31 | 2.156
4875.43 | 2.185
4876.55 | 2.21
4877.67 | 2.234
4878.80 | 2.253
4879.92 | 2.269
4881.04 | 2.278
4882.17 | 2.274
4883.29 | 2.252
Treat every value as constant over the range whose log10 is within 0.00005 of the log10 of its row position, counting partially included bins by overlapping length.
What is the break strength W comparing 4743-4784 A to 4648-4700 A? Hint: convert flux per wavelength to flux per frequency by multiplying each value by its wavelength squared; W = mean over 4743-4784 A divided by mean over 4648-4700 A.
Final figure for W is 1.02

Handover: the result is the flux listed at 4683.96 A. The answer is 2.253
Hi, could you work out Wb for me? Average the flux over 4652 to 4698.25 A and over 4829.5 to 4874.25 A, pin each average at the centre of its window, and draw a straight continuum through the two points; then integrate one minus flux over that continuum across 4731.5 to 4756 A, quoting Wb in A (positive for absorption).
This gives -0.7 A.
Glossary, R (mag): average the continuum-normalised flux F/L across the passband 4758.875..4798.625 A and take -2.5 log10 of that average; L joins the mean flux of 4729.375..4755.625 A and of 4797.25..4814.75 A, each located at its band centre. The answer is 0.026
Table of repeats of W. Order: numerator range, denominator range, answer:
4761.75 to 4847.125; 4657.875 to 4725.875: 1.04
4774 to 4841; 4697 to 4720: 1.04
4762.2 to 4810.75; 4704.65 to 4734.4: 1.04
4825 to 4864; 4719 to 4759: 0.99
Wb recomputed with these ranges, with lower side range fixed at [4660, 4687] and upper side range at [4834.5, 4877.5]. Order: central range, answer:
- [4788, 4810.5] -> -1.4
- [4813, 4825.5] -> -0.6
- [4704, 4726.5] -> 0.0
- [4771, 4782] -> -0.4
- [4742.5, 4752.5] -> -0.2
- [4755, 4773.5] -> -0.2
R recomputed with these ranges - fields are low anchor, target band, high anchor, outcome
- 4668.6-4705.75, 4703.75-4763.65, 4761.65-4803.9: 0.01 mag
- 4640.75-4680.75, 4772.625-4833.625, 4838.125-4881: -0.05 mag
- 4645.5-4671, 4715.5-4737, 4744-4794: 0.00 mag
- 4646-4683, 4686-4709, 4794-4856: -0.01 mag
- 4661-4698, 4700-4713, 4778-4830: 0.02 mag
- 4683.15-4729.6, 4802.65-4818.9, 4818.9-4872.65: -0.06 mag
